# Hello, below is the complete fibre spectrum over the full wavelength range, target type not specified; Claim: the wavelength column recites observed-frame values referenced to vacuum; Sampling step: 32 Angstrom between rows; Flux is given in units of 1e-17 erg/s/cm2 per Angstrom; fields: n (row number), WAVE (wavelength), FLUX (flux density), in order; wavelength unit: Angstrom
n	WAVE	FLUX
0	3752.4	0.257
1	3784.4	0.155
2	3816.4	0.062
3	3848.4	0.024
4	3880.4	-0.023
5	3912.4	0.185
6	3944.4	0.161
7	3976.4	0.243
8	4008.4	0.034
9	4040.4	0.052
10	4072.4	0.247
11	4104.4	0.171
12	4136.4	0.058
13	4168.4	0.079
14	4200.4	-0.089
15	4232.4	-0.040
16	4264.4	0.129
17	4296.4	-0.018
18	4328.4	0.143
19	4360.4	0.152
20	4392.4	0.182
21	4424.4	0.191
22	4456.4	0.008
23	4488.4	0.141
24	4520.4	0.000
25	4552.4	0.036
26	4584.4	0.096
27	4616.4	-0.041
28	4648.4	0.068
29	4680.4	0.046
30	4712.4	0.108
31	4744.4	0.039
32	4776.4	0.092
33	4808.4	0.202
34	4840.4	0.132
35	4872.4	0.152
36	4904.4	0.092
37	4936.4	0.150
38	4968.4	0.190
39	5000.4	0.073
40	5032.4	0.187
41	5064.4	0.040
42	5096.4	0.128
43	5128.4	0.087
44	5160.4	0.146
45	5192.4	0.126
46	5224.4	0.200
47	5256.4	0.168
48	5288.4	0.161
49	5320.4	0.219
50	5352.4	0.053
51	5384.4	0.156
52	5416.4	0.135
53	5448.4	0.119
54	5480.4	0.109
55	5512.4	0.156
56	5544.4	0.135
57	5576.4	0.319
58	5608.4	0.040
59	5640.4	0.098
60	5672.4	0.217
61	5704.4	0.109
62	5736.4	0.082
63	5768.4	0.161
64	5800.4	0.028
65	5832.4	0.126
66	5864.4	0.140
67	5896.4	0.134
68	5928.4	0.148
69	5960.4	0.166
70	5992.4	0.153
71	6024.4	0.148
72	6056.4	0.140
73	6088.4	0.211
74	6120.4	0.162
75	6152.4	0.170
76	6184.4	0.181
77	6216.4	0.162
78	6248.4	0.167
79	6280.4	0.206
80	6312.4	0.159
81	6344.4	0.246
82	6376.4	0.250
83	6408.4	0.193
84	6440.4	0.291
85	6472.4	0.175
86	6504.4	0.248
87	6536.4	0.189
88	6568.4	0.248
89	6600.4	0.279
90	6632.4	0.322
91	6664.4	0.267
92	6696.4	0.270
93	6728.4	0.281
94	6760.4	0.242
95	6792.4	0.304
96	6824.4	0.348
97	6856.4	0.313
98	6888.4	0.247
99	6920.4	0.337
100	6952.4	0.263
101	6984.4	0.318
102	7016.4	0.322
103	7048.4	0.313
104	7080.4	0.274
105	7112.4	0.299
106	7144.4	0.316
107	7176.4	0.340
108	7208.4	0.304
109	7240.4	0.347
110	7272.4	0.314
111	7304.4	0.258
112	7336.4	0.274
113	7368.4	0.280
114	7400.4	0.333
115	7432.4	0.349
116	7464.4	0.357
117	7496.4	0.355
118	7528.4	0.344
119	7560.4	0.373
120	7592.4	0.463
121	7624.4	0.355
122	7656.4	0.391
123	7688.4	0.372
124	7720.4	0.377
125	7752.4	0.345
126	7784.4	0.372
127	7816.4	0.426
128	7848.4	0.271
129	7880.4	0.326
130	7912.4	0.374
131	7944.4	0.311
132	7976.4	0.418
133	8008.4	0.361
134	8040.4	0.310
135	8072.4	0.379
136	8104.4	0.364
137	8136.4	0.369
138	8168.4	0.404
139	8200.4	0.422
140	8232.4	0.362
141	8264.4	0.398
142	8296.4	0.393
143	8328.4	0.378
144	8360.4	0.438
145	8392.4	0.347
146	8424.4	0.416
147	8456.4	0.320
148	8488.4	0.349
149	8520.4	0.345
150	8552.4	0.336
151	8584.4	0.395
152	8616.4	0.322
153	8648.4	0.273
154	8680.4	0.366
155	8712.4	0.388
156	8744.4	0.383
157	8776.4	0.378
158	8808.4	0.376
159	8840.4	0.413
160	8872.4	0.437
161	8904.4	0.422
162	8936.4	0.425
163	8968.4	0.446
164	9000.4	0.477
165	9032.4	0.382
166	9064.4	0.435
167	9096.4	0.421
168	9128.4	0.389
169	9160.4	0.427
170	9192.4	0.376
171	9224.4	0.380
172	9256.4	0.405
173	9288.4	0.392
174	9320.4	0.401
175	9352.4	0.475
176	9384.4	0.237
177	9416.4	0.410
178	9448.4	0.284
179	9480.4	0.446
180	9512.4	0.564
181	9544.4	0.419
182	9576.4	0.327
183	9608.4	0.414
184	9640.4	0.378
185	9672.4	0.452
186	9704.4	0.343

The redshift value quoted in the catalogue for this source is 0.65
